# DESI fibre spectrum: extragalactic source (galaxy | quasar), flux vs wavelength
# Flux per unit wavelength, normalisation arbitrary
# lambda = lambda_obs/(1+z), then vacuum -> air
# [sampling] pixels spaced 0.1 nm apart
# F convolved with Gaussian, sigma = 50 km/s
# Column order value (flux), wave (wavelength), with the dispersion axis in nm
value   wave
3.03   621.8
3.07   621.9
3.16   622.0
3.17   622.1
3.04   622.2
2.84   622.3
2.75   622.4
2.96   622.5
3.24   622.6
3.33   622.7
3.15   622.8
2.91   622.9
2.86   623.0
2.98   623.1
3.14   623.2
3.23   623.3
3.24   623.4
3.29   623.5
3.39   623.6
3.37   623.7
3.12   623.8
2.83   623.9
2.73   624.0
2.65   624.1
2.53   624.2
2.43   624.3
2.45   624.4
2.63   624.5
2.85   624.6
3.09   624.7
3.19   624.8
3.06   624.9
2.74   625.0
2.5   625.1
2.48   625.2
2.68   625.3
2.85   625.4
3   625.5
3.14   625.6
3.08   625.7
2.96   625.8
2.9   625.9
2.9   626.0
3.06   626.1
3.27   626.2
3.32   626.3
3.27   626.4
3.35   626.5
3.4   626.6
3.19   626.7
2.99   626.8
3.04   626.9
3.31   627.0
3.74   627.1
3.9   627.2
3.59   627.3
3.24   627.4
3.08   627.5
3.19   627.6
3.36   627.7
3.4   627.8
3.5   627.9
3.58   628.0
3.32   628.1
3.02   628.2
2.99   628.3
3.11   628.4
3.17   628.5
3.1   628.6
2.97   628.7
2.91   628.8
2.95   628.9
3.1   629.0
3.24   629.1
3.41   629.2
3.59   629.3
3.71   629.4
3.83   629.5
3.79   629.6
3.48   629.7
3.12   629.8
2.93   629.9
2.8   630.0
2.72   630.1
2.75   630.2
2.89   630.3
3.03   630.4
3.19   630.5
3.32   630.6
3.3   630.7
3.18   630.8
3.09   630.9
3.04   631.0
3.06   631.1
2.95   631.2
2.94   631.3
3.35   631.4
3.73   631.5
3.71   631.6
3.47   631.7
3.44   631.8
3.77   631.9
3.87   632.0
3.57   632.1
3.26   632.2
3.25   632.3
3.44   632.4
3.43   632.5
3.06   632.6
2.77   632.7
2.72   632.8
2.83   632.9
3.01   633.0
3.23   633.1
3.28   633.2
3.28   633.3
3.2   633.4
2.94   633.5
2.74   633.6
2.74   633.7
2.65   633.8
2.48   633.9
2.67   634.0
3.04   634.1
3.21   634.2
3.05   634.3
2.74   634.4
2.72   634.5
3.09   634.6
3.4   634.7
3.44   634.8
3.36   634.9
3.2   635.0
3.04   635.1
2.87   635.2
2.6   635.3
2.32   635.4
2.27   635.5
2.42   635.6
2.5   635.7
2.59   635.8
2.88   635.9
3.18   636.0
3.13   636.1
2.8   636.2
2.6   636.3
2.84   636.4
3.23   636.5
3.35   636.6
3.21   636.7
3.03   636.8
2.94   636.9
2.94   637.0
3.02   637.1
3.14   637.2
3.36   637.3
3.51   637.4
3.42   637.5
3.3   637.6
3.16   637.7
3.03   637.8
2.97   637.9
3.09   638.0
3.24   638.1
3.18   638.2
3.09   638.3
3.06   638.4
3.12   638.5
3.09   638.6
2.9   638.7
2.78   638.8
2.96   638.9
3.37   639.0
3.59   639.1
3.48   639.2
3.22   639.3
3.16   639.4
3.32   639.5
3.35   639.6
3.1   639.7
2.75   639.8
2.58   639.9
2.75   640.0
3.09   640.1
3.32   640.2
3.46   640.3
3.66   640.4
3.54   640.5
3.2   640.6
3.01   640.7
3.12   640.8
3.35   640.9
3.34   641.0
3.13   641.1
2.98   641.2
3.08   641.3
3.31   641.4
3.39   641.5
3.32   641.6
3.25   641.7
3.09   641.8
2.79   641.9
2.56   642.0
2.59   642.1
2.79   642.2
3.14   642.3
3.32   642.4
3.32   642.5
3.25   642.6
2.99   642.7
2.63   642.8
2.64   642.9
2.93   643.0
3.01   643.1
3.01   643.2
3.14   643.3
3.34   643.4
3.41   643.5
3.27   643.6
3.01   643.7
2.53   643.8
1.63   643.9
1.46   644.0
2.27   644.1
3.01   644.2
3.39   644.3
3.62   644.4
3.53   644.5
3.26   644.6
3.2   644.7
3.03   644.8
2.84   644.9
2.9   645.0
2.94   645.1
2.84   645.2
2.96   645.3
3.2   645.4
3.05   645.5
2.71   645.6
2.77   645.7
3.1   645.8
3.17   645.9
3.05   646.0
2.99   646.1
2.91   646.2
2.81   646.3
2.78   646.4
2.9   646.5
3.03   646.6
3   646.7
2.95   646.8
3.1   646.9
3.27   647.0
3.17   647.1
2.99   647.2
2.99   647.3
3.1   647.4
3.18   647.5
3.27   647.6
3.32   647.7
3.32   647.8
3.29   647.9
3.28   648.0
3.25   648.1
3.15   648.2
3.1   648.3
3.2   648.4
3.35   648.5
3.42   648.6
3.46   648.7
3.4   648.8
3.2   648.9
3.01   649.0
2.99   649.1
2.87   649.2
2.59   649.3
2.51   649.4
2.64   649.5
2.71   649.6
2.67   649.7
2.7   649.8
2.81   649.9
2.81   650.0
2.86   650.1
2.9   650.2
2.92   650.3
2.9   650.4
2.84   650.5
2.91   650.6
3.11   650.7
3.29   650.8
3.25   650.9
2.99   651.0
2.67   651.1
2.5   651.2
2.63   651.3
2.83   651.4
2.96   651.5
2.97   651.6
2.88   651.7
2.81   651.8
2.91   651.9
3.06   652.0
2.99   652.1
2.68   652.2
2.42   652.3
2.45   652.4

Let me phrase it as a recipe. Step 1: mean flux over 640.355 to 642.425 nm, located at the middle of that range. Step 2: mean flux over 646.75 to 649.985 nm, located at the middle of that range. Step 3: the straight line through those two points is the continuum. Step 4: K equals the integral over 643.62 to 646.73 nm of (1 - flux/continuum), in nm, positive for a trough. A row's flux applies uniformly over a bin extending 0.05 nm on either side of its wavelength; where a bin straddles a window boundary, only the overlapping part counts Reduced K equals 0.20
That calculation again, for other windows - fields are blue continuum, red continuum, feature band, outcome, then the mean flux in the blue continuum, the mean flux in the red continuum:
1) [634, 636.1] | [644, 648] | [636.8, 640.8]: -0.29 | 2.9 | 3.04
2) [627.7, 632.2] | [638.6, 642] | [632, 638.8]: 0.40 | 3.26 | 3.16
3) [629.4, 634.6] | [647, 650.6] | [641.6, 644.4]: 0.16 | 3.14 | 3.04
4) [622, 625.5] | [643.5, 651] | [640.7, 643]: -0.06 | 2.94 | 2.99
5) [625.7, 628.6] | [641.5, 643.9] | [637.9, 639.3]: -0.04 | 3.25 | 2.99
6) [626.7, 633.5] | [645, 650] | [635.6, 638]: 0.09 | 3.24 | 3.03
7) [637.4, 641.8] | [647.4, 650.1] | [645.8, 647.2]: 0.03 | 3.18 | 3.05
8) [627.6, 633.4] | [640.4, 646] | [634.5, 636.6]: 0.17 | 3.23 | 3.02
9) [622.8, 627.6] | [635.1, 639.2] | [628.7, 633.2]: -0.30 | 3.04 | 3.01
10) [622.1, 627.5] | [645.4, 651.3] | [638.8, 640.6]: -0.11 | 3.04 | 3.01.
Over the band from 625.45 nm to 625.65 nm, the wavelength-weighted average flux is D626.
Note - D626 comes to 3.07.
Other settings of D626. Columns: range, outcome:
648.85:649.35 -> 2.93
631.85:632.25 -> 3.62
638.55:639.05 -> 3.02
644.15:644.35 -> 3.2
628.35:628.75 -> 3.09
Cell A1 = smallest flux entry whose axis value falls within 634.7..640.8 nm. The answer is 2.27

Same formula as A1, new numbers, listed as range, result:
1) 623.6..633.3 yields 2.43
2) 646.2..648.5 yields 2.78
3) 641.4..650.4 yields 1.46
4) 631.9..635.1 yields 2.48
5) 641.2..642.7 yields 2.56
